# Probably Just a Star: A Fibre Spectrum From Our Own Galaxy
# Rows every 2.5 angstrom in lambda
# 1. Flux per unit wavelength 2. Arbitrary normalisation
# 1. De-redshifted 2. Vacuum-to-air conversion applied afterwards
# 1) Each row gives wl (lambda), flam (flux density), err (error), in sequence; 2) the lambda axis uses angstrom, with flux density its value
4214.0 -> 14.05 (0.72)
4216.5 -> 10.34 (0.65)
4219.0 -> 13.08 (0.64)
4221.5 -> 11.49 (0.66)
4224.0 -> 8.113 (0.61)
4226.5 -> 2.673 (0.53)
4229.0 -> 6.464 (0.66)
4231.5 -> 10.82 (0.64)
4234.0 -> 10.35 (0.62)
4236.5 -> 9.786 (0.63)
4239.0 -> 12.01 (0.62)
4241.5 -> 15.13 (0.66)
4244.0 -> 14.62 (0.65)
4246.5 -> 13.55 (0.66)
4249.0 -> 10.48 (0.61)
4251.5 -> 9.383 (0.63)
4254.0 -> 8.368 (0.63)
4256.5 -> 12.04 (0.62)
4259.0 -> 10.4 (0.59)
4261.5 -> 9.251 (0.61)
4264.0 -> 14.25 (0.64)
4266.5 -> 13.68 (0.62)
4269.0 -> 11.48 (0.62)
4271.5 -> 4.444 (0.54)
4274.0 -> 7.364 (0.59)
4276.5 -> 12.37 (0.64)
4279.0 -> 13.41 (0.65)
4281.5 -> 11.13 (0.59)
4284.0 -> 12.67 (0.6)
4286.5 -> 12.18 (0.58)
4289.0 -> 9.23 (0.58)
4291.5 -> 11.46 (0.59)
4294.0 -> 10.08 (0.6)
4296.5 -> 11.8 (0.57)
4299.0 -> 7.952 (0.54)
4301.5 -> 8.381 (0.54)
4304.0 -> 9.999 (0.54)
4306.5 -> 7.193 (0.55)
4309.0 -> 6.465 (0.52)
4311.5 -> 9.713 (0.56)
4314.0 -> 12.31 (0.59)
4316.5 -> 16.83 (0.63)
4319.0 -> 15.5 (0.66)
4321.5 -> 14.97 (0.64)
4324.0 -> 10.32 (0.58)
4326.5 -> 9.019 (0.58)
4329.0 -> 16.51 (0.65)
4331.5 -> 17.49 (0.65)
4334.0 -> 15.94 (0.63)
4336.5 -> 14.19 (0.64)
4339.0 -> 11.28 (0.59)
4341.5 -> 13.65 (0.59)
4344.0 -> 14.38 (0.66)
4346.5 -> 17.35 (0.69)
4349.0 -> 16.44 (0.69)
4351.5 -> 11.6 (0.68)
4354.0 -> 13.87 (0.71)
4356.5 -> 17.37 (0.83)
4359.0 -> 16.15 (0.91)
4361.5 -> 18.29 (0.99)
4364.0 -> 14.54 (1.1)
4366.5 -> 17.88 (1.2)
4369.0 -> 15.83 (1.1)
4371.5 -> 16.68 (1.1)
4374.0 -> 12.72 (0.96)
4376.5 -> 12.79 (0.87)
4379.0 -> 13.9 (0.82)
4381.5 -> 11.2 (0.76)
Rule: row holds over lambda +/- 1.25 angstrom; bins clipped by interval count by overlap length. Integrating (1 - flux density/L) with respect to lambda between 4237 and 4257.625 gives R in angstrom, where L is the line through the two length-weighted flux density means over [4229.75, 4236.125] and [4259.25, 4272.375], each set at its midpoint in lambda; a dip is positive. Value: -2.9 angstrom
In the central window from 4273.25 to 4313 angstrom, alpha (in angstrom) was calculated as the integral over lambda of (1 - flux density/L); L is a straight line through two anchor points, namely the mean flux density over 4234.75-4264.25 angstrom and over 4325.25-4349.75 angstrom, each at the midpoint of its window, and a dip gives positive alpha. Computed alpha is 8.7 angstrom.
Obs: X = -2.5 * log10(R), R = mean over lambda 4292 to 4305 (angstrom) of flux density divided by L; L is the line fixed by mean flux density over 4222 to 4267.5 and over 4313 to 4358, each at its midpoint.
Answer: 0.30 mag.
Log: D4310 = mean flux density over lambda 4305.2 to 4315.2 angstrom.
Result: 8.91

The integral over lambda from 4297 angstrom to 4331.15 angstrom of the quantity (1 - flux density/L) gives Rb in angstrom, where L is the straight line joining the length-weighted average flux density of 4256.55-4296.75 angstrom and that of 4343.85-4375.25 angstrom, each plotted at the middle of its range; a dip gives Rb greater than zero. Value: 4.73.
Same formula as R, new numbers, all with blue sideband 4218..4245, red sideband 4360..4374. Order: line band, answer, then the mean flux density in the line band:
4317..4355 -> 1.77 angstrom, 14.2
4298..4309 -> 4.34 angstrom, 8.17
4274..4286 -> 0.60 angstrom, 11.9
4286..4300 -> 2.82 angstrom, 10.4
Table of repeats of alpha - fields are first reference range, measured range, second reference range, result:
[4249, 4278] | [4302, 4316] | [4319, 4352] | 3.60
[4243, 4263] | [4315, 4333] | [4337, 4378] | -0.83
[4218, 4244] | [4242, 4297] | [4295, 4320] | -3.97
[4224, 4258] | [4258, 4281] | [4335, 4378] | 1.47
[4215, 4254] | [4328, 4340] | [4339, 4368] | -0.45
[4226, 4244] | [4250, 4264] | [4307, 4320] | 0.52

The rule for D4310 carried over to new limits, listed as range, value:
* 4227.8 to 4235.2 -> 9.22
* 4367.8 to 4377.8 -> 14.5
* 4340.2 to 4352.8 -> 14.7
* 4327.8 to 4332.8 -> 17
